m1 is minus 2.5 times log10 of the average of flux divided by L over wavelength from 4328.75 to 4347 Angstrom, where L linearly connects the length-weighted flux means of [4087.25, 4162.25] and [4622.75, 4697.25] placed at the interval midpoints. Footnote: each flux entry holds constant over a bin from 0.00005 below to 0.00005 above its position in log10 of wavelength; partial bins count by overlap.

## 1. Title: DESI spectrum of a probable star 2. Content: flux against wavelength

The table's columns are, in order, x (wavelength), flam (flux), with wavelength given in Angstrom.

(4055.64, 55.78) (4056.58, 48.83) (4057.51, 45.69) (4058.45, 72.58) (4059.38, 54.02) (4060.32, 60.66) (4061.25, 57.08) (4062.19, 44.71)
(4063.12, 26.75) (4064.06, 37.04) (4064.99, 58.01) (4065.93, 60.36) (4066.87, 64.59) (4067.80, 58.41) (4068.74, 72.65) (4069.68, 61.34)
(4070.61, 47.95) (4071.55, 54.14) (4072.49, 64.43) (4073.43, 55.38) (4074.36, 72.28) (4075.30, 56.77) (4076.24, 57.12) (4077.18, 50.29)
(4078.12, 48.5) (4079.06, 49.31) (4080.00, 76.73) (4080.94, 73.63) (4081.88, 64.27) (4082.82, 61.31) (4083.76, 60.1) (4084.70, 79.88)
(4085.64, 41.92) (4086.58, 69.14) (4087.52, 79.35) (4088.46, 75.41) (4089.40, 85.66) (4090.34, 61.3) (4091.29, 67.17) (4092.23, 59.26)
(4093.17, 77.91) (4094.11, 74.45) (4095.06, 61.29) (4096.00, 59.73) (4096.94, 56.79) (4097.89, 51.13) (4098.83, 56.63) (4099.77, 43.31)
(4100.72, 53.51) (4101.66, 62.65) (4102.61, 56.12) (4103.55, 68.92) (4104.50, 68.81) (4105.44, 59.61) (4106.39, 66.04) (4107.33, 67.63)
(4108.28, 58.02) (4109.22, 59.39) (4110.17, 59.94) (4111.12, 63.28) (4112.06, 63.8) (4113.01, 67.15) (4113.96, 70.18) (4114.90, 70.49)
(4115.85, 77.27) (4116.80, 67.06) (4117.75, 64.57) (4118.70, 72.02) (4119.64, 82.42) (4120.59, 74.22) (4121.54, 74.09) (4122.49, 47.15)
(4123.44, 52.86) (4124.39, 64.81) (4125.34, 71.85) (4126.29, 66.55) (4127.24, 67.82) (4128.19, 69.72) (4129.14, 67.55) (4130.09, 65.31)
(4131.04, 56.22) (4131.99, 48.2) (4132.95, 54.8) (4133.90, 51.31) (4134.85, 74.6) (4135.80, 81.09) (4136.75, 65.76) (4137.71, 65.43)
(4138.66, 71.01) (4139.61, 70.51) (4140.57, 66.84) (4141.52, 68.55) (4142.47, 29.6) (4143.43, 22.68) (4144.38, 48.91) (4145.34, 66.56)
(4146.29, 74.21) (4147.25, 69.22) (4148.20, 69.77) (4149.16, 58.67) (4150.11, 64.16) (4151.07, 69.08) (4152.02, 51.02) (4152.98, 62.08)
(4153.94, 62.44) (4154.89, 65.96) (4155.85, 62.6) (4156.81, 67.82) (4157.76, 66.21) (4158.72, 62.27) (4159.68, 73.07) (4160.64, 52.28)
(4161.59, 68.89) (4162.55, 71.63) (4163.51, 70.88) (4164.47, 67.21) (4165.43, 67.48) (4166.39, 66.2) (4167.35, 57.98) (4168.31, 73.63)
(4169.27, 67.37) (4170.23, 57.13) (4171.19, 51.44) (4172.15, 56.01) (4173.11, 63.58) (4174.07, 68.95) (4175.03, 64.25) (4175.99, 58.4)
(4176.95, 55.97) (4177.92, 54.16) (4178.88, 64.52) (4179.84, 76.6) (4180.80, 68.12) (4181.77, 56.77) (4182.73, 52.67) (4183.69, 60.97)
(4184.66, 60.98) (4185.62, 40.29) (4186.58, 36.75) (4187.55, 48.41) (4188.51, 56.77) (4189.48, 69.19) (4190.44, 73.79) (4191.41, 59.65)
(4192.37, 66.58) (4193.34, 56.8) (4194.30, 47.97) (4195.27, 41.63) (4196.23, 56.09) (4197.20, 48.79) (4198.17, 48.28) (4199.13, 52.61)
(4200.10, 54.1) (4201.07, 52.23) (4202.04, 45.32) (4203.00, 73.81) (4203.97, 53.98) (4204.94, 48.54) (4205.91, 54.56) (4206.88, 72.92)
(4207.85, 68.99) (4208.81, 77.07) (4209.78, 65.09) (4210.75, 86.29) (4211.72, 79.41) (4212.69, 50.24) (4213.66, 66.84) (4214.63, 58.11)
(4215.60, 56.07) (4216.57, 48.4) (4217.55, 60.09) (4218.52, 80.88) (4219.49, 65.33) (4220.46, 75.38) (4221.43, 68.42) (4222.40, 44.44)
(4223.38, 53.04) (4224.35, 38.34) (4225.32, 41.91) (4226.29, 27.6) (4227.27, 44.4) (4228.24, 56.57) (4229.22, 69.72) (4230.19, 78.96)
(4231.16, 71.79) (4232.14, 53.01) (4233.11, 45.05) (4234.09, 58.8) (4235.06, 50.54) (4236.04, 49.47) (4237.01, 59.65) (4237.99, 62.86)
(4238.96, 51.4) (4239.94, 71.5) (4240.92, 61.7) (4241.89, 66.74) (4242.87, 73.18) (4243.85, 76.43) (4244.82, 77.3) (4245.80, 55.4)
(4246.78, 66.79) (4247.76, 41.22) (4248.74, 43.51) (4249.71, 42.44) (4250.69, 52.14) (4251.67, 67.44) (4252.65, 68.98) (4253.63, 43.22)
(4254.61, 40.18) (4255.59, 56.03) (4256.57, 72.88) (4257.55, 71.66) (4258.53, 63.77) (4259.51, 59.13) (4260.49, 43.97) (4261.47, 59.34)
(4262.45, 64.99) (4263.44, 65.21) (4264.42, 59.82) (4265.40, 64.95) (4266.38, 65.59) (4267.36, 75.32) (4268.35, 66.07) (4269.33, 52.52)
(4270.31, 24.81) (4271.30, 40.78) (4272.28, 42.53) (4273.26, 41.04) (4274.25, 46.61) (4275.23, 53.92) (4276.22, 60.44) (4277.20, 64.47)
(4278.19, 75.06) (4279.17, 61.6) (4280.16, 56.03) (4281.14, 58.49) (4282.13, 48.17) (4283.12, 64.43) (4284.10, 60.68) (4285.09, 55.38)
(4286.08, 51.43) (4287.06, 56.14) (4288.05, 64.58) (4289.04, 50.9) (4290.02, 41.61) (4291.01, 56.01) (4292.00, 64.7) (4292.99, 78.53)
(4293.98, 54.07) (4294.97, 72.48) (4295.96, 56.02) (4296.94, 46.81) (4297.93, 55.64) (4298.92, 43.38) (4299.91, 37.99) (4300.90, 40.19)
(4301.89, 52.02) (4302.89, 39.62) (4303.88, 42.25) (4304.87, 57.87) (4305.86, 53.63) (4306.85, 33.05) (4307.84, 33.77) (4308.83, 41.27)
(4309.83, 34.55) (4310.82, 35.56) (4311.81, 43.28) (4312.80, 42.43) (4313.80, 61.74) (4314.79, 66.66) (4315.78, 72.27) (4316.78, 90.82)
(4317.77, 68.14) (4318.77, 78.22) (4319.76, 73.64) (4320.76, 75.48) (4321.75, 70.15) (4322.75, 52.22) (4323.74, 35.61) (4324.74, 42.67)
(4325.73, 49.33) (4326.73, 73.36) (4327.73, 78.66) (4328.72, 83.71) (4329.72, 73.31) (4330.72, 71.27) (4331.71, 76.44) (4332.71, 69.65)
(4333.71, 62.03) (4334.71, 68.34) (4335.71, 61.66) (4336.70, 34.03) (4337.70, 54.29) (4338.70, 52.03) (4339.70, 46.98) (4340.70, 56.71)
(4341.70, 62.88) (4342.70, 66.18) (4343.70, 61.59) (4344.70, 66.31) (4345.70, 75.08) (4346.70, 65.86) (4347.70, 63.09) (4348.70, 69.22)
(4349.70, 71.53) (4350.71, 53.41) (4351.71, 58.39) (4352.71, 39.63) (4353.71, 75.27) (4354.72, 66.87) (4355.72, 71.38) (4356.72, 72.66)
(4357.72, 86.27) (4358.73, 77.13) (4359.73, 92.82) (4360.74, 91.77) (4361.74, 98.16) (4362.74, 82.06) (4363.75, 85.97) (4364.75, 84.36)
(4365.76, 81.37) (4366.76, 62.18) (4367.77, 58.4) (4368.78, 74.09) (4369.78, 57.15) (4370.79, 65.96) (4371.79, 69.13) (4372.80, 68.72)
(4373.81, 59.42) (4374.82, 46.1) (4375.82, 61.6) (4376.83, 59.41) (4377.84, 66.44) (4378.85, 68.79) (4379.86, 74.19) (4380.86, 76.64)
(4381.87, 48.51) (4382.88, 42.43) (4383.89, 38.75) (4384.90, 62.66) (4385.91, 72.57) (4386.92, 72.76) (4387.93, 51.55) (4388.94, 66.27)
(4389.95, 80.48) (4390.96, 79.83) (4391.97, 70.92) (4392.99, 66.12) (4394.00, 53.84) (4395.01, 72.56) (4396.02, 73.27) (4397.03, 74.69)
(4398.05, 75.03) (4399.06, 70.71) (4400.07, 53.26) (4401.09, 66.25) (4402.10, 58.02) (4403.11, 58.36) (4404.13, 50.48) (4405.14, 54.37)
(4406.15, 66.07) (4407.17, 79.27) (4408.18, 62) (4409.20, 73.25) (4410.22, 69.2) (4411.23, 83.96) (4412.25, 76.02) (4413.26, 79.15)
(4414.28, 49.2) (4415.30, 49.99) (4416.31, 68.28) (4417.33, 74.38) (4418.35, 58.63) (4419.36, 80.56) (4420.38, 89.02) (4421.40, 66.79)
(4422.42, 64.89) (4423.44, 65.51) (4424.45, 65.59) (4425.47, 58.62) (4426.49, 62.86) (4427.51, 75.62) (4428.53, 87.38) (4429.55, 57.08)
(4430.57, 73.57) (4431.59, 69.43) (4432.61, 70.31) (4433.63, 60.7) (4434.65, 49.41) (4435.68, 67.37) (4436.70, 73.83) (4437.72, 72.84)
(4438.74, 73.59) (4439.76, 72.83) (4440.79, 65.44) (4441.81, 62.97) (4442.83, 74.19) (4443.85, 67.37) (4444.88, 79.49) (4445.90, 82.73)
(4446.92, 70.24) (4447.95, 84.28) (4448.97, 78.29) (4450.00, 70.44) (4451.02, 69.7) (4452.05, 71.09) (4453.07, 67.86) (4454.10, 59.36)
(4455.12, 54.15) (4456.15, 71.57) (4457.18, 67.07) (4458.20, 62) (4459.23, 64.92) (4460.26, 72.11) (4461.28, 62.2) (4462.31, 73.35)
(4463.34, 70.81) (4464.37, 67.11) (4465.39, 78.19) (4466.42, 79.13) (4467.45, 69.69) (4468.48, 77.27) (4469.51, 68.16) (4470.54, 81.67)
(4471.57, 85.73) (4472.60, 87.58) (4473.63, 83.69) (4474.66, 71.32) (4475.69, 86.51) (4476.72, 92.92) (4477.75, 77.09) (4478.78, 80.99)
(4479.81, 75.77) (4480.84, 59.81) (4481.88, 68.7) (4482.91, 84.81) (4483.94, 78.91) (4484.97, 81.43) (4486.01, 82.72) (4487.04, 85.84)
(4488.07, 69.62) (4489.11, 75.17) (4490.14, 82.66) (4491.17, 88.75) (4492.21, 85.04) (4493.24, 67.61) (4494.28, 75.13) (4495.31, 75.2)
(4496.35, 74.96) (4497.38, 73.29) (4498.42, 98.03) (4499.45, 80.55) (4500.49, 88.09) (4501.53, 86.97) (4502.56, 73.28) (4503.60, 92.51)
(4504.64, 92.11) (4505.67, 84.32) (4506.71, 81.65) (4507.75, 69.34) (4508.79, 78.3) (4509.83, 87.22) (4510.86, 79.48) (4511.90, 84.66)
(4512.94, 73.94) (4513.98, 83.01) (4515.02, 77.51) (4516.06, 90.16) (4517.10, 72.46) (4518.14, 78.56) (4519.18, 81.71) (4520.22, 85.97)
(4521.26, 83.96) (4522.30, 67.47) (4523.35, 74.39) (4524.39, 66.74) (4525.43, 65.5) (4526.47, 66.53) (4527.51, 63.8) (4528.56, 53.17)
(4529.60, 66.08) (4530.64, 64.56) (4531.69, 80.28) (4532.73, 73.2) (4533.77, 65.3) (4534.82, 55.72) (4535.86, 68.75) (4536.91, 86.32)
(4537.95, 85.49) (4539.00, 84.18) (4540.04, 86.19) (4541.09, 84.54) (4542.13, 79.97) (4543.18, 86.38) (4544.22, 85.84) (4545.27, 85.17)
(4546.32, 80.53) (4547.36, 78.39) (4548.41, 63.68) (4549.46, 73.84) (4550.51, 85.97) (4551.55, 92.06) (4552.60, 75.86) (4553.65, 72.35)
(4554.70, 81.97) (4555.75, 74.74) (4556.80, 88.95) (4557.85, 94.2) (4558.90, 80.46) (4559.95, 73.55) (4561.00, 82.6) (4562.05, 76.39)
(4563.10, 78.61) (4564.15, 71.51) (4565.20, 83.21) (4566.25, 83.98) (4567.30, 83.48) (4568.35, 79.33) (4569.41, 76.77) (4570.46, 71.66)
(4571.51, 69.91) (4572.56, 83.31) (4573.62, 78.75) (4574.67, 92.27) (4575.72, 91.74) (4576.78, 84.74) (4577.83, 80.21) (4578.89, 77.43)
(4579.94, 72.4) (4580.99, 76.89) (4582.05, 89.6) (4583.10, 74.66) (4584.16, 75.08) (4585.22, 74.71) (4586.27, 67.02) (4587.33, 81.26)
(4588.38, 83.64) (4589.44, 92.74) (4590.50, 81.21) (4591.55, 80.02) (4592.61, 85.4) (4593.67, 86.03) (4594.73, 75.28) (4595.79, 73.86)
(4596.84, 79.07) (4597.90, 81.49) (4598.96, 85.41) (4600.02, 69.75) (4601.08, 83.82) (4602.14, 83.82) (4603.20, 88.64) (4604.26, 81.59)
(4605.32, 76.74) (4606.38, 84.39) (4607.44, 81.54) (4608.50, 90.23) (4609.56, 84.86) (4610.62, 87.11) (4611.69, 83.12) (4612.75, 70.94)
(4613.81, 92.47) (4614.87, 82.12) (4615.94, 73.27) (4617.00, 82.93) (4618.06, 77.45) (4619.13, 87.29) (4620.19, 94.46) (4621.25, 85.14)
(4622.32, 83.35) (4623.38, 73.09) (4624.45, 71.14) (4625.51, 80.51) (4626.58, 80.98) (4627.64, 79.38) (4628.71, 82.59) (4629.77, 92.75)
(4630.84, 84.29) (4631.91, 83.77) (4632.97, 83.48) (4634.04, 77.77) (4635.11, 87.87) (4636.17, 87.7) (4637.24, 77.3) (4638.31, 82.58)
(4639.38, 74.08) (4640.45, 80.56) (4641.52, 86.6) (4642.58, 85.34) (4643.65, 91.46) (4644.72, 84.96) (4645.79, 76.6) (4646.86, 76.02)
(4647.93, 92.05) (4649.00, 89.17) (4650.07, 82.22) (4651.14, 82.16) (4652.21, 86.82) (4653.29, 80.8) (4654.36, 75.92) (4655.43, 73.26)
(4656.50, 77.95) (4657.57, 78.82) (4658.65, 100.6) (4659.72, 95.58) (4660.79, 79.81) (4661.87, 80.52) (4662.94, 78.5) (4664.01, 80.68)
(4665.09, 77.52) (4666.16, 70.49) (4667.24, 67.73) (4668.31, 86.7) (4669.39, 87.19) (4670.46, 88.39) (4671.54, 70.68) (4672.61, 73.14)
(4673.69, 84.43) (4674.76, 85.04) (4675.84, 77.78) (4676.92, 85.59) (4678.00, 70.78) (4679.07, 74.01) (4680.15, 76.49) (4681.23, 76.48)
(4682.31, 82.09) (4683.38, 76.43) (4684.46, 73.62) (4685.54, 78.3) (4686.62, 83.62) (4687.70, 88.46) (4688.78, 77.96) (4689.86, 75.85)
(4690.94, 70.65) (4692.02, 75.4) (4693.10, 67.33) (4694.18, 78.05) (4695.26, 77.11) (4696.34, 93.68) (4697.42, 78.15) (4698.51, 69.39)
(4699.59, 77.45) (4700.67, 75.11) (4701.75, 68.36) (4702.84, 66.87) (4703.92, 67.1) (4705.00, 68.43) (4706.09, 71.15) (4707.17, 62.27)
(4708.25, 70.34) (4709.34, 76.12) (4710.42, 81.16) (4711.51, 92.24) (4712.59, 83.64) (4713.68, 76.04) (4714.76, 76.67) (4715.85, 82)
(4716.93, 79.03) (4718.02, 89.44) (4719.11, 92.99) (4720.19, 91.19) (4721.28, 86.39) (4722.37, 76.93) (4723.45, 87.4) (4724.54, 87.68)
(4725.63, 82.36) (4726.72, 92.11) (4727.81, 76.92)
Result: 0.12 mag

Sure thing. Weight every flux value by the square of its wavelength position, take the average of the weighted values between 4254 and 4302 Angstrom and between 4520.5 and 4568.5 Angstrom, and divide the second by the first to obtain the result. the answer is 1.54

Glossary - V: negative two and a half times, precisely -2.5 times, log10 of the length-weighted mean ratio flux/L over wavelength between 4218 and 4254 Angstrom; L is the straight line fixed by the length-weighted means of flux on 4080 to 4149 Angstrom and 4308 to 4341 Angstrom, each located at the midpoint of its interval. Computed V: 0.065 mag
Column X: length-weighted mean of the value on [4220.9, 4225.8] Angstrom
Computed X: 49.5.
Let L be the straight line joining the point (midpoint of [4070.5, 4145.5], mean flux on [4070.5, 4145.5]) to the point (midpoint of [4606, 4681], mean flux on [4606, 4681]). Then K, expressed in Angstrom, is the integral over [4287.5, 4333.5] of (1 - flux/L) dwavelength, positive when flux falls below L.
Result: 8.4 Angstrom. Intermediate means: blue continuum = 63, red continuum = 81.9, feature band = 57.3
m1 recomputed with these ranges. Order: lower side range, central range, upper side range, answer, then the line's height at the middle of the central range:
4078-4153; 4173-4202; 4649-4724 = 0.16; 65.7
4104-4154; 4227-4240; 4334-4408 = 0.11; 64.8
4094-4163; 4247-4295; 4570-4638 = 0.21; 68.7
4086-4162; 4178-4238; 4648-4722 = 0.14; 66.2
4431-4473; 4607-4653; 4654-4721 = -0.09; 76.7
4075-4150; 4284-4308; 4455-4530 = 0.32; 69.9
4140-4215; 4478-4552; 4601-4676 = -0.02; 76.5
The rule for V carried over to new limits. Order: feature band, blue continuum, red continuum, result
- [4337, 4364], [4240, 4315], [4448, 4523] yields -0.093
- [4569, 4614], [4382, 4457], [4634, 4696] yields -0.060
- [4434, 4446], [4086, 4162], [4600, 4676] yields 0.083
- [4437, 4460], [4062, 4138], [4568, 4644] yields 0.082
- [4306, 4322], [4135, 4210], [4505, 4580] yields 0.178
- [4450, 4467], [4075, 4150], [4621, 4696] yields 0.093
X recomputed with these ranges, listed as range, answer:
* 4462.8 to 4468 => 73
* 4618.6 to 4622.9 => 87.5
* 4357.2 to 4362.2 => 89.1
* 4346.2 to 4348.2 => 64.5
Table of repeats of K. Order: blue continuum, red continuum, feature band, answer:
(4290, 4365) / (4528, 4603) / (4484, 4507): -2.4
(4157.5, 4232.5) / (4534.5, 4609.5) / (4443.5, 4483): 0.5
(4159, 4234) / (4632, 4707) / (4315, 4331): -0.7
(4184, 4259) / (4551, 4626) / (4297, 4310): 4.0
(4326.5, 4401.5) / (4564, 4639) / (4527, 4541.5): 0.9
